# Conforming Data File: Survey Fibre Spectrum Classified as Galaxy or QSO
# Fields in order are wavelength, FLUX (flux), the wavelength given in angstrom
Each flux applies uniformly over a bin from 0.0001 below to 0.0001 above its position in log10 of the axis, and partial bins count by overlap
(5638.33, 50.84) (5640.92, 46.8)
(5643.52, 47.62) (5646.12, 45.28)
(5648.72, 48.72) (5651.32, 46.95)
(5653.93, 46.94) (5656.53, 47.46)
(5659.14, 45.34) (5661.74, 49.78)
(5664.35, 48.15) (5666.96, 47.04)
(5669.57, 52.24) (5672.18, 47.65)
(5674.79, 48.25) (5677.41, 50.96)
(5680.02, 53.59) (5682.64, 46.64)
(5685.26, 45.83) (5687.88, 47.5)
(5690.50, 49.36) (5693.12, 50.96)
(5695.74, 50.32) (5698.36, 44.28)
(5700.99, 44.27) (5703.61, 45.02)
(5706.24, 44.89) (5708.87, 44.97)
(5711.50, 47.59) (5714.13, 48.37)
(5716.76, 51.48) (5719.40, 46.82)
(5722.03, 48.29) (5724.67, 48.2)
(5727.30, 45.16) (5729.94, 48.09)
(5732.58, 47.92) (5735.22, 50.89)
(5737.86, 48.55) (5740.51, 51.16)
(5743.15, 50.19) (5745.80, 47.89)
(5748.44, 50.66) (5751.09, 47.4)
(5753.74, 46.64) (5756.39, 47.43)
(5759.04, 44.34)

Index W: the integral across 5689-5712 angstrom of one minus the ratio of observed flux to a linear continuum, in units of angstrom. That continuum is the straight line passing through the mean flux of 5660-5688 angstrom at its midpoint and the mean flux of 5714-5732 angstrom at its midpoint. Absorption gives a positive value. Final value 0.8 angstrom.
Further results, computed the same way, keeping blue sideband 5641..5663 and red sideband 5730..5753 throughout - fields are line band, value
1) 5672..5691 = -0.35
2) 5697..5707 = 0.77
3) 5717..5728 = 0.25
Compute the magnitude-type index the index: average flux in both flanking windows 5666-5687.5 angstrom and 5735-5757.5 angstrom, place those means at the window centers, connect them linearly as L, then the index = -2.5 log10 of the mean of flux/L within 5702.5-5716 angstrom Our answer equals 0.06 mag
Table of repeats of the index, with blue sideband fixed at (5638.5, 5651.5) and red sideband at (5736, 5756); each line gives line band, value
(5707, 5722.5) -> 0.015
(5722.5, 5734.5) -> 0.024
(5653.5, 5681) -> -0.025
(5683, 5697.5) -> -0.010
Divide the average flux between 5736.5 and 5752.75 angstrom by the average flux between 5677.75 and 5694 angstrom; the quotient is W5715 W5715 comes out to 1.0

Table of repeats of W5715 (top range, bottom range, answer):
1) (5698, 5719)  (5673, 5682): 0.92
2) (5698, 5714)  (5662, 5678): 0.93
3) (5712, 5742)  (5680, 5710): 1.03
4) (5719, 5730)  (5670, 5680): 0.95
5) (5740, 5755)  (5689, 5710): 1.04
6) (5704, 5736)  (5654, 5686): 0.98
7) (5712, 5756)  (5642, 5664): 1.03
